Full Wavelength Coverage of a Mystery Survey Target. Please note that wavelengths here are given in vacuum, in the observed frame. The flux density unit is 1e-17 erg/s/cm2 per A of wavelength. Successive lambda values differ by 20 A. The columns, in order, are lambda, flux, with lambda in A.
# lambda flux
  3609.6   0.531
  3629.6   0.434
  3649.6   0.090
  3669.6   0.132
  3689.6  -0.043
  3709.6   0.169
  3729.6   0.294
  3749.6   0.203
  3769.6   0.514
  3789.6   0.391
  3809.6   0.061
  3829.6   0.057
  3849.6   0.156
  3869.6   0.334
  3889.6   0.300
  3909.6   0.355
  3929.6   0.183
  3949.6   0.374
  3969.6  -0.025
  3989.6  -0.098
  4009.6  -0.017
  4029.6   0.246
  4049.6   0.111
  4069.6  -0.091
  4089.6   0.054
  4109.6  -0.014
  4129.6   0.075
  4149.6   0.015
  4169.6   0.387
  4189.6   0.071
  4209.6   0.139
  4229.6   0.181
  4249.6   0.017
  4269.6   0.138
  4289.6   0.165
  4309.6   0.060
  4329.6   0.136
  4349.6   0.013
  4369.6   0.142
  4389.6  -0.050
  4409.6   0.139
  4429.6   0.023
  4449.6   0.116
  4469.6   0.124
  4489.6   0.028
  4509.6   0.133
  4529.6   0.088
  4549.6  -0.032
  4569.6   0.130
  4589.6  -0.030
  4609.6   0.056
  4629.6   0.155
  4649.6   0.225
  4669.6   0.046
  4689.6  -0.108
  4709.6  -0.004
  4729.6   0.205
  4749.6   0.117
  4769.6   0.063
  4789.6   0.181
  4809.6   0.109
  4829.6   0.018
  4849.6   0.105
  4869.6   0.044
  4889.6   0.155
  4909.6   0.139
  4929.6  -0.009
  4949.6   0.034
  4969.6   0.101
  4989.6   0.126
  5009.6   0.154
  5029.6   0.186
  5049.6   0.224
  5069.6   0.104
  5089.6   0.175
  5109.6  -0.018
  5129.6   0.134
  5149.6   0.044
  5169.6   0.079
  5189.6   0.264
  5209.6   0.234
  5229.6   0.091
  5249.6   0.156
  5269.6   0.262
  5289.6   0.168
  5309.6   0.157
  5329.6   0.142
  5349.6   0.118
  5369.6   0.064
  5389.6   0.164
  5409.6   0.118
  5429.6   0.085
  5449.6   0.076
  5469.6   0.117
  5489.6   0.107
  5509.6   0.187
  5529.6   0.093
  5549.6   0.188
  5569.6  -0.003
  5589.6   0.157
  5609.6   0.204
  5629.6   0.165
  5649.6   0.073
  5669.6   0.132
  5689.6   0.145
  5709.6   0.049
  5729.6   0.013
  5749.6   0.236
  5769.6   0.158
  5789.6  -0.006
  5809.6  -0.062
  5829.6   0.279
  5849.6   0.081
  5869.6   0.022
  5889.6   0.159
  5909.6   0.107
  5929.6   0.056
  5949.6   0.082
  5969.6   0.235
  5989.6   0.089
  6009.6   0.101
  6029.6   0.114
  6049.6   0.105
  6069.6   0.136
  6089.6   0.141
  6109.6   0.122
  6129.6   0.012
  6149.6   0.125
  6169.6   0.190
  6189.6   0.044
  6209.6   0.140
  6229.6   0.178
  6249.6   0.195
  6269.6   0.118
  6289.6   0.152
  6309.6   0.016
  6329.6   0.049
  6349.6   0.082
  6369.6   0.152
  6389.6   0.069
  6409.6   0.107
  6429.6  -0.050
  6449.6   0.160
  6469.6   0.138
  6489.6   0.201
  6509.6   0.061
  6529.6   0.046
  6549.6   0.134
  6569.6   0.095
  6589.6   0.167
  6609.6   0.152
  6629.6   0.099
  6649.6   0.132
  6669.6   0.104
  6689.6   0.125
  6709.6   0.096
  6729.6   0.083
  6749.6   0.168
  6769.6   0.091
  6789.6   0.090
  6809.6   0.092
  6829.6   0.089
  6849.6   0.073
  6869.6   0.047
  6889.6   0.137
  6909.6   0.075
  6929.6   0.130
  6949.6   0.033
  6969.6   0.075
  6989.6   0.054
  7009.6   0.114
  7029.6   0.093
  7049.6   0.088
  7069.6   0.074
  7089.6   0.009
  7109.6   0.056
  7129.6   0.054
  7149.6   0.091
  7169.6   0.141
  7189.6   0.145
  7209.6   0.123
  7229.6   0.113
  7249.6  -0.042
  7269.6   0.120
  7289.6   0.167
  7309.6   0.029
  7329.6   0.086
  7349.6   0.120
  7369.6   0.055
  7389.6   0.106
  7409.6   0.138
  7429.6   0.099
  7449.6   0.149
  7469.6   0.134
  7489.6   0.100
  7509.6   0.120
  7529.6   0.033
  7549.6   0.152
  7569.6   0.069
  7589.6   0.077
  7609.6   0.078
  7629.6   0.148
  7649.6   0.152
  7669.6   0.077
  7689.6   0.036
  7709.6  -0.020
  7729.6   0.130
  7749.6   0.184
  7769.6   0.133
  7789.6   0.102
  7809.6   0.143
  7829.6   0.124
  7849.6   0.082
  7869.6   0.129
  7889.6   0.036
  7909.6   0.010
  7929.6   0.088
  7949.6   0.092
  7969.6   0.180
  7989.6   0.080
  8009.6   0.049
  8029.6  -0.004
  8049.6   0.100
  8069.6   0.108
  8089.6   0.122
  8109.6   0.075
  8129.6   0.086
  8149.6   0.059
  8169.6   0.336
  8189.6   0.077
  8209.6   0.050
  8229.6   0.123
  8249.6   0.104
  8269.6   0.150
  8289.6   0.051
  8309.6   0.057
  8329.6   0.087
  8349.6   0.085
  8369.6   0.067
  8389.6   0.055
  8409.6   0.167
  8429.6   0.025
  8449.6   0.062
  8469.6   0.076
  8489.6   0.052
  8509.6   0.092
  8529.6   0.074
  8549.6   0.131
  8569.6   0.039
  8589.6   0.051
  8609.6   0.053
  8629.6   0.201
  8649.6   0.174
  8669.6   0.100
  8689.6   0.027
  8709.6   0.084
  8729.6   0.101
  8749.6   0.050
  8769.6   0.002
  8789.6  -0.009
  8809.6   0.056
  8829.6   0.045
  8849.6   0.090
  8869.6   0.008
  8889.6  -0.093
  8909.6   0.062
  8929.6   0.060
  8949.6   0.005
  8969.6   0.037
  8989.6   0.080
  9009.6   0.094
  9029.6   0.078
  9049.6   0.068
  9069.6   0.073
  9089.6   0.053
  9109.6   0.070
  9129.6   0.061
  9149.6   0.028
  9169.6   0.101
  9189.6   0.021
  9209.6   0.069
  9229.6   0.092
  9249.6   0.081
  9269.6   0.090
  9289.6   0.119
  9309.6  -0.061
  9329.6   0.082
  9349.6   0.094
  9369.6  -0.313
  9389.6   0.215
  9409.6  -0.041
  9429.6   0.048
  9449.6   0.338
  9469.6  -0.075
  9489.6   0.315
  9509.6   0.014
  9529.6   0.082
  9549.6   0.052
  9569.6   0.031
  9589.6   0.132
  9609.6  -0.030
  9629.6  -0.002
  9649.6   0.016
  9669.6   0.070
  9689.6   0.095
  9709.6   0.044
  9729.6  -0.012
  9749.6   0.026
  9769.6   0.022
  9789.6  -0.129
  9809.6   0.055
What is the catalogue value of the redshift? 0.24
